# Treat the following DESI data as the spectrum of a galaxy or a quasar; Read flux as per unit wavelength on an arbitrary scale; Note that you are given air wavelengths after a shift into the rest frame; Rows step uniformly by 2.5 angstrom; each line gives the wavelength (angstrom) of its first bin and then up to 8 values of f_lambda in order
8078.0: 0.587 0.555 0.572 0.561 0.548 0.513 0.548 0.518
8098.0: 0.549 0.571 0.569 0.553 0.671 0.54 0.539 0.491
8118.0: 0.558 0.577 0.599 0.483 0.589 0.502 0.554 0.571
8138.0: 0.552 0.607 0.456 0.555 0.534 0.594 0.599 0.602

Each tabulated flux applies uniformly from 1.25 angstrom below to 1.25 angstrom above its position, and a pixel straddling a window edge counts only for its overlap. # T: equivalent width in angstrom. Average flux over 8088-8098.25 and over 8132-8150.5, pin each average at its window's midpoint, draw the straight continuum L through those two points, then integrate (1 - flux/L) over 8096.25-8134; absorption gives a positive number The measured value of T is -1.08 angstrom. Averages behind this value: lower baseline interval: 0.532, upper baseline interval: 0.55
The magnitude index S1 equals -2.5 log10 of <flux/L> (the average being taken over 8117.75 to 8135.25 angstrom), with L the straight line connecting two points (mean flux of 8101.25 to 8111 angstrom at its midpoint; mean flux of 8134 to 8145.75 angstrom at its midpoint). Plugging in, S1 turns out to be 0.020 mag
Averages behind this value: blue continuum 0.586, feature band 0.552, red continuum 0.548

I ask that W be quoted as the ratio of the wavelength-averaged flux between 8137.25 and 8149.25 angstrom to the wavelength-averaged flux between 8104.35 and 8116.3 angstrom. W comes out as 0.96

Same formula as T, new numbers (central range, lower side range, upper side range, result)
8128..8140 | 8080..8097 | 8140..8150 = -0.3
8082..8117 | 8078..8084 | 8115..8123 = 0.6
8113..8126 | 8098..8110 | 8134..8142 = 0.8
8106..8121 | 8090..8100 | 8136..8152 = -0.5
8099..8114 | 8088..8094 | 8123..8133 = -1.1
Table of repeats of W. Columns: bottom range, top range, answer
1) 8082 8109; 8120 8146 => 0.98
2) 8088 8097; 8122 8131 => 1.03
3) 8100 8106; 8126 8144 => 0.97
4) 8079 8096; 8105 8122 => 1.03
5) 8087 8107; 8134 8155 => 1.02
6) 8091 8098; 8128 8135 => 1.02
